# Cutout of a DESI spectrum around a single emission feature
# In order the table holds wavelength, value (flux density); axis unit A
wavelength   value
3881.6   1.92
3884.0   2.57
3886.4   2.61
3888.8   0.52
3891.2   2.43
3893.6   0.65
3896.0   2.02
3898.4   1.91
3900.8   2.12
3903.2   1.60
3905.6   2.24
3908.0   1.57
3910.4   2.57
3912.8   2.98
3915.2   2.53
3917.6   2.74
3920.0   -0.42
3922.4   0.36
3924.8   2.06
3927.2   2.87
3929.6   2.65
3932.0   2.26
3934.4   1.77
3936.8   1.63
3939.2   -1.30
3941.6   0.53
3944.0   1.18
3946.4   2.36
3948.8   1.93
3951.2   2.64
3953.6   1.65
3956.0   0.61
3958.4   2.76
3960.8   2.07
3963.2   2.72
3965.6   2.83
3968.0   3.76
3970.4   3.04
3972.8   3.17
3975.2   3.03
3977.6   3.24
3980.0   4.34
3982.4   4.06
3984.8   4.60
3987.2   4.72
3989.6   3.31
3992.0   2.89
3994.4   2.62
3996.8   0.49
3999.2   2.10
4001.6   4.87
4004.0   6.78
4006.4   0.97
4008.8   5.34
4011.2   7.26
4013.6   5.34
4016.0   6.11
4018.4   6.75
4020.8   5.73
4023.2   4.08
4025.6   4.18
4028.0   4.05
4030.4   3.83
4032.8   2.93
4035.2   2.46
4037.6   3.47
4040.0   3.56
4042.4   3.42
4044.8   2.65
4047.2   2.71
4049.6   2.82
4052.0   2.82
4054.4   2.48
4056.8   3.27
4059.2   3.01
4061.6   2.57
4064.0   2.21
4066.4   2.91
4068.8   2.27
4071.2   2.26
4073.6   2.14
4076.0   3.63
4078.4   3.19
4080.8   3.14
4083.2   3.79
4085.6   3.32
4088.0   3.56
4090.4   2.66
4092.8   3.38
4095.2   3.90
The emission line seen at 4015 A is Lyman alpha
